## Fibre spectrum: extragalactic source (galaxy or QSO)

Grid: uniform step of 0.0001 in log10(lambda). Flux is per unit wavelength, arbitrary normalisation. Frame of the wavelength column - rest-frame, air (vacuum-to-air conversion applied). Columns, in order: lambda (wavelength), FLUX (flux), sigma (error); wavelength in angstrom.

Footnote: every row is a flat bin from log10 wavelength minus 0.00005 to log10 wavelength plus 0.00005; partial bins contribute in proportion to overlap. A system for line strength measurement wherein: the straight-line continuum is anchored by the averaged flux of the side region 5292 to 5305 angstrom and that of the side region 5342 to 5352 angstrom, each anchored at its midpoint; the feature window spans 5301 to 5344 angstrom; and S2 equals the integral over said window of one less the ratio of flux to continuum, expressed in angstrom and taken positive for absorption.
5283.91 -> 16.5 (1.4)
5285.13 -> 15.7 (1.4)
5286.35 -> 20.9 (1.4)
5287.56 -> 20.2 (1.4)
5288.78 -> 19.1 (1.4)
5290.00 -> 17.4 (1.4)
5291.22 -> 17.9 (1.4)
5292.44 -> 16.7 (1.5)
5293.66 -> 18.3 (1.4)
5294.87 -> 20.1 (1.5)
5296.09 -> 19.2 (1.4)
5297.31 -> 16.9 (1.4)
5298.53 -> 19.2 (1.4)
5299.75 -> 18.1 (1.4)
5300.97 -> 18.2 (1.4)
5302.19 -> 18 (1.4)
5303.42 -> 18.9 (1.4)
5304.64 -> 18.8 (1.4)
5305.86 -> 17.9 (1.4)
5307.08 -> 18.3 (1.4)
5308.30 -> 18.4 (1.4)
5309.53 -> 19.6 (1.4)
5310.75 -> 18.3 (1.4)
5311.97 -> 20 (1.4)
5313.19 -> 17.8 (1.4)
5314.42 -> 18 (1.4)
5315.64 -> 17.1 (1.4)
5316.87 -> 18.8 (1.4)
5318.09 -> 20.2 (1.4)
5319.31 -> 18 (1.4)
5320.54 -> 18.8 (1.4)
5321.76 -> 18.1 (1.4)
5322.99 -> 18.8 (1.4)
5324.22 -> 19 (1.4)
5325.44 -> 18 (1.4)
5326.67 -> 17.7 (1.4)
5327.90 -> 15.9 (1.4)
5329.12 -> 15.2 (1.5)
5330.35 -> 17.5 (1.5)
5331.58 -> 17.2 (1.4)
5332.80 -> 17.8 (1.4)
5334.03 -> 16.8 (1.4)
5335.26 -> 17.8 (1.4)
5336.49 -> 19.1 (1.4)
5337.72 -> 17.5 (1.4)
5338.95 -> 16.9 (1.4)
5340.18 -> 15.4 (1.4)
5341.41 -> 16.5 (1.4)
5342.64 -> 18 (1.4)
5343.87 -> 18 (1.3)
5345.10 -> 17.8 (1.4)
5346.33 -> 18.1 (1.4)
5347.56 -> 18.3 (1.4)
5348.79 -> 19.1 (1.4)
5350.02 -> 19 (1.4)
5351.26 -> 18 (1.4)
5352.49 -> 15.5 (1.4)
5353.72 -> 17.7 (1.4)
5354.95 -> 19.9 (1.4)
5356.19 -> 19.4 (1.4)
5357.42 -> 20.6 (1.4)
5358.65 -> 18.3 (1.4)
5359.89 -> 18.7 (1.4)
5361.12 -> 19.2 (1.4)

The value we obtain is 0.91 angstrom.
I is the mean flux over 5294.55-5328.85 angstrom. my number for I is 18.4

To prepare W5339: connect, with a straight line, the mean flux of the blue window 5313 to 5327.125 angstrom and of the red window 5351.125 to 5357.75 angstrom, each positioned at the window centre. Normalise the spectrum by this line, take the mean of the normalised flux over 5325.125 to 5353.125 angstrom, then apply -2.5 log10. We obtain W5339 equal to 0.06 mag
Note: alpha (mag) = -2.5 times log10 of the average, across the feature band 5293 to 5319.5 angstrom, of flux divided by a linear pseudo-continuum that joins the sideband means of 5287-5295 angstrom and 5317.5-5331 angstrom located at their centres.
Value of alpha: -0.02 mag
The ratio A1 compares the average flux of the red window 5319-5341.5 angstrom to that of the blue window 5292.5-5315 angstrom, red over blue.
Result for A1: 0.94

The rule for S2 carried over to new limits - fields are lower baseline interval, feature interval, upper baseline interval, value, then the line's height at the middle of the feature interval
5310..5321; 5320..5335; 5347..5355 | 0.69 angstrom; 18.4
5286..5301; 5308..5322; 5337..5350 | -0.32 angstrom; 18.2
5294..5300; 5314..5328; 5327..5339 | -0.46 angstrom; 17.7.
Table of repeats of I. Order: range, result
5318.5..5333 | 17.7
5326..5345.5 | 17.2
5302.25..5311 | 18.6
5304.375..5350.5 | 18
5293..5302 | 18.6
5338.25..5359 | 18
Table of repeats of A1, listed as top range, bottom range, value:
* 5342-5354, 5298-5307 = 0.97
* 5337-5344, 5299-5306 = 0.93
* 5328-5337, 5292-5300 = 0.94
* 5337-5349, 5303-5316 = 0.95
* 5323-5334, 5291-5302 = 0.95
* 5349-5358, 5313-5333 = 1.04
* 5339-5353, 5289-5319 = 0.95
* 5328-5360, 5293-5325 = 0.96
